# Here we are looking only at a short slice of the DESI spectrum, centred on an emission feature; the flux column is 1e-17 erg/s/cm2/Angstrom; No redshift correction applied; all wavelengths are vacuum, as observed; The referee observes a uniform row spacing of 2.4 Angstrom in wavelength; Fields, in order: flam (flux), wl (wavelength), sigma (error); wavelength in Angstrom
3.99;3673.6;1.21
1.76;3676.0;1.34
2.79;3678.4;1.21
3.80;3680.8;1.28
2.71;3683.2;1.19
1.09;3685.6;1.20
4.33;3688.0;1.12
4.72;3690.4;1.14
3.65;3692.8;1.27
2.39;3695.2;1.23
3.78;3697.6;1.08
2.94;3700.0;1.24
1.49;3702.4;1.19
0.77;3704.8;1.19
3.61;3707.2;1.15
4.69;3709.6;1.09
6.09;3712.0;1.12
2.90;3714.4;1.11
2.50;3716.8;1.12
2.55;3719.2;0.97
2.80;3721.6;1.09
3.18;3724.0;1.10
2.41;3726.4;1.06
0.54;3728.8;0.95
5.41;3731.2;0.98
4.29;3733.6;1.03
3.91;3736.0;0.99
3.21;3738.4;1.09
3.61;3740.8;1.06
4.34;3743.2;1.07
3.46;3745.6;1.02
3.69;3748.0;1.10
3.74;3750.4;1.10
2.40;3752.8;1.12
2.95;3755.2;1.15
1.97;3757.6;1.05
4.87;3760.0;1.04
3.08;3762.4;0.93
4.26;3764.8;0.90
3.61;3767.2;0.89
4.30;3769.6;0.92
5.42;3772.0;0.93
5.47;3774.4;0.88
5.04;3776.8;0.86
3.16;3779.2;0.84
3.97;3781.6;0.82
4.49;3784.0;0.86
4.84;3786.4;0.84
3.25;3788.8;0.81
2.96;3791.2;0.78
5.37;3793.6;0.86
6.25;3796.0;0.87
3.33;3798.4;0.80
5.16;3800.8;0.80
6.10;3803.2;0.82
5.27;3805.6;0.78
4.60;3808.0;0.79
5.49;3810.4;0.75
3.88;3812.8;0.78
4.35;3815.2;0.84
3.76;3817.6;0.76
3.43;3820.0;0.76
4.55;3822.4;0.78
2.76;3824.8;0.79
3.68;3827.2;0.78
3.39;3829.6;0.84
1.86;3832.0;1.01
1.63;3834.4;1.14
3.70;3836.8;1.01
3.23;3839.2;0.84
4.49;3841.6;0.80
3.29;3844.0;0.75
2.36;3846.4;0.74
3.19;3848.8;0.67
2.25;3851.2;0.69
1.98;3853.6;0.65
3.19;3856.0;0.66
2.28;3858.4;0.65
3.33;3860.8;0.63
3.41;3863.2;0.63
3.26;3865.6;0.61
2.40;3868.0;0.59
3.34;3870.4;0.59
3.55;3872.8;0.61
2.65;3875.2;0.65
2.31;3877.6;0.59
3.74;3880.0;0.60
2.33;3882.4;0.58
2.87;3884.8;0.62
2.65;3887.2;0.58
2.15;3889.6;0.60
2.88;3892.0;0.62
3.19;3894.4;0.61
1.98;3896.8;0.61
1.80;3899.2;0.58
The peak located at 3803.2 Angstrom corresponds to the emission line C III] 1909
